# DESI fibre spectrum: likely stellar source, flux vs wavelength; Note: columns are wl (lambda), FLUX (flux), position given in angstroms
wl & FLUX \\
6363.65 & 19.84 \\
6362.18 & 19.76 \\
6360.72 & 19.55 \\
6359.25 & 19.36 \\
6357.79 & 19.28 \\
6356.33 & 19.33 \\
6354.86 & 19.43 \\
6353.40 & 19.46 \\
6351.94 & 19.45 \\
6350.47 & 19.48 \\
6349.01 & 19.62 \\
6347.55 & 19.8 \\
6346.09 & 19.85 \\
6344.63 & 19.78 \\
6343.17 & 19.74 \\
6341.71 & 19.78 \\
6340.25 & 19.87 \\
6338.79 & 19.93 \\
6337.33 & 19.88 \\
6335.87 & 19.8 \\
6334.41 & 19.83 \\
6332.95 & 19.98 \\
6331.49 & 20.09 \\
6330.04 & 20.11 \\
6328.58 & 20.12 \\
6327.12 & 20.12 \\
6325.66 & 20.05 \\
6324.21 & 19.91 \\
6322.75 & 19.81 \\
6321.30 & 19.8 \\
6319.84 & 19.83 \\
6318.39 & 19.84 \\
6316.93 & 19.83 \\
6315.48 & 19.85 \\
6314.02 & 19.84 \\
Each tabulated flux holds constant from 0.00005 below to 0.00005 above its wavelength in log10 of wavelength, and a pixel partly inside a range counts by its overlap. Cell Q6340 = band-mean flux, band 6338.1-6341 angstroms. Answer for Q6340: 19.9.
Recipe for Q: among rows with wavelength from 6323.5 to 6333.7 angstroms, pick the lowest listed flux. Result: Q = 19.91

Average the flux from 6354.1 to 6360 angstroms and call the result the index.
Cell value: 19.3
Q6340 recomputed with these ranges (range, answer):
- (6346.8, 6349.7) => 19.7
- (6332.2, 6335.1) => 19.9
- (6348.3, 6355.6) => 19.5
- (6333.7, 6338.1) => 19.8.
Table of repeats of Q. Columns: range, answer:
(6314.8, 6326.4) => 19.8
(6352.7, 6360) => 19.28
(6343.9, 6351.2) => 19.48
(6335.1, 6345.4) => 19.74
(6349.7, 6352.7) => 19.45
